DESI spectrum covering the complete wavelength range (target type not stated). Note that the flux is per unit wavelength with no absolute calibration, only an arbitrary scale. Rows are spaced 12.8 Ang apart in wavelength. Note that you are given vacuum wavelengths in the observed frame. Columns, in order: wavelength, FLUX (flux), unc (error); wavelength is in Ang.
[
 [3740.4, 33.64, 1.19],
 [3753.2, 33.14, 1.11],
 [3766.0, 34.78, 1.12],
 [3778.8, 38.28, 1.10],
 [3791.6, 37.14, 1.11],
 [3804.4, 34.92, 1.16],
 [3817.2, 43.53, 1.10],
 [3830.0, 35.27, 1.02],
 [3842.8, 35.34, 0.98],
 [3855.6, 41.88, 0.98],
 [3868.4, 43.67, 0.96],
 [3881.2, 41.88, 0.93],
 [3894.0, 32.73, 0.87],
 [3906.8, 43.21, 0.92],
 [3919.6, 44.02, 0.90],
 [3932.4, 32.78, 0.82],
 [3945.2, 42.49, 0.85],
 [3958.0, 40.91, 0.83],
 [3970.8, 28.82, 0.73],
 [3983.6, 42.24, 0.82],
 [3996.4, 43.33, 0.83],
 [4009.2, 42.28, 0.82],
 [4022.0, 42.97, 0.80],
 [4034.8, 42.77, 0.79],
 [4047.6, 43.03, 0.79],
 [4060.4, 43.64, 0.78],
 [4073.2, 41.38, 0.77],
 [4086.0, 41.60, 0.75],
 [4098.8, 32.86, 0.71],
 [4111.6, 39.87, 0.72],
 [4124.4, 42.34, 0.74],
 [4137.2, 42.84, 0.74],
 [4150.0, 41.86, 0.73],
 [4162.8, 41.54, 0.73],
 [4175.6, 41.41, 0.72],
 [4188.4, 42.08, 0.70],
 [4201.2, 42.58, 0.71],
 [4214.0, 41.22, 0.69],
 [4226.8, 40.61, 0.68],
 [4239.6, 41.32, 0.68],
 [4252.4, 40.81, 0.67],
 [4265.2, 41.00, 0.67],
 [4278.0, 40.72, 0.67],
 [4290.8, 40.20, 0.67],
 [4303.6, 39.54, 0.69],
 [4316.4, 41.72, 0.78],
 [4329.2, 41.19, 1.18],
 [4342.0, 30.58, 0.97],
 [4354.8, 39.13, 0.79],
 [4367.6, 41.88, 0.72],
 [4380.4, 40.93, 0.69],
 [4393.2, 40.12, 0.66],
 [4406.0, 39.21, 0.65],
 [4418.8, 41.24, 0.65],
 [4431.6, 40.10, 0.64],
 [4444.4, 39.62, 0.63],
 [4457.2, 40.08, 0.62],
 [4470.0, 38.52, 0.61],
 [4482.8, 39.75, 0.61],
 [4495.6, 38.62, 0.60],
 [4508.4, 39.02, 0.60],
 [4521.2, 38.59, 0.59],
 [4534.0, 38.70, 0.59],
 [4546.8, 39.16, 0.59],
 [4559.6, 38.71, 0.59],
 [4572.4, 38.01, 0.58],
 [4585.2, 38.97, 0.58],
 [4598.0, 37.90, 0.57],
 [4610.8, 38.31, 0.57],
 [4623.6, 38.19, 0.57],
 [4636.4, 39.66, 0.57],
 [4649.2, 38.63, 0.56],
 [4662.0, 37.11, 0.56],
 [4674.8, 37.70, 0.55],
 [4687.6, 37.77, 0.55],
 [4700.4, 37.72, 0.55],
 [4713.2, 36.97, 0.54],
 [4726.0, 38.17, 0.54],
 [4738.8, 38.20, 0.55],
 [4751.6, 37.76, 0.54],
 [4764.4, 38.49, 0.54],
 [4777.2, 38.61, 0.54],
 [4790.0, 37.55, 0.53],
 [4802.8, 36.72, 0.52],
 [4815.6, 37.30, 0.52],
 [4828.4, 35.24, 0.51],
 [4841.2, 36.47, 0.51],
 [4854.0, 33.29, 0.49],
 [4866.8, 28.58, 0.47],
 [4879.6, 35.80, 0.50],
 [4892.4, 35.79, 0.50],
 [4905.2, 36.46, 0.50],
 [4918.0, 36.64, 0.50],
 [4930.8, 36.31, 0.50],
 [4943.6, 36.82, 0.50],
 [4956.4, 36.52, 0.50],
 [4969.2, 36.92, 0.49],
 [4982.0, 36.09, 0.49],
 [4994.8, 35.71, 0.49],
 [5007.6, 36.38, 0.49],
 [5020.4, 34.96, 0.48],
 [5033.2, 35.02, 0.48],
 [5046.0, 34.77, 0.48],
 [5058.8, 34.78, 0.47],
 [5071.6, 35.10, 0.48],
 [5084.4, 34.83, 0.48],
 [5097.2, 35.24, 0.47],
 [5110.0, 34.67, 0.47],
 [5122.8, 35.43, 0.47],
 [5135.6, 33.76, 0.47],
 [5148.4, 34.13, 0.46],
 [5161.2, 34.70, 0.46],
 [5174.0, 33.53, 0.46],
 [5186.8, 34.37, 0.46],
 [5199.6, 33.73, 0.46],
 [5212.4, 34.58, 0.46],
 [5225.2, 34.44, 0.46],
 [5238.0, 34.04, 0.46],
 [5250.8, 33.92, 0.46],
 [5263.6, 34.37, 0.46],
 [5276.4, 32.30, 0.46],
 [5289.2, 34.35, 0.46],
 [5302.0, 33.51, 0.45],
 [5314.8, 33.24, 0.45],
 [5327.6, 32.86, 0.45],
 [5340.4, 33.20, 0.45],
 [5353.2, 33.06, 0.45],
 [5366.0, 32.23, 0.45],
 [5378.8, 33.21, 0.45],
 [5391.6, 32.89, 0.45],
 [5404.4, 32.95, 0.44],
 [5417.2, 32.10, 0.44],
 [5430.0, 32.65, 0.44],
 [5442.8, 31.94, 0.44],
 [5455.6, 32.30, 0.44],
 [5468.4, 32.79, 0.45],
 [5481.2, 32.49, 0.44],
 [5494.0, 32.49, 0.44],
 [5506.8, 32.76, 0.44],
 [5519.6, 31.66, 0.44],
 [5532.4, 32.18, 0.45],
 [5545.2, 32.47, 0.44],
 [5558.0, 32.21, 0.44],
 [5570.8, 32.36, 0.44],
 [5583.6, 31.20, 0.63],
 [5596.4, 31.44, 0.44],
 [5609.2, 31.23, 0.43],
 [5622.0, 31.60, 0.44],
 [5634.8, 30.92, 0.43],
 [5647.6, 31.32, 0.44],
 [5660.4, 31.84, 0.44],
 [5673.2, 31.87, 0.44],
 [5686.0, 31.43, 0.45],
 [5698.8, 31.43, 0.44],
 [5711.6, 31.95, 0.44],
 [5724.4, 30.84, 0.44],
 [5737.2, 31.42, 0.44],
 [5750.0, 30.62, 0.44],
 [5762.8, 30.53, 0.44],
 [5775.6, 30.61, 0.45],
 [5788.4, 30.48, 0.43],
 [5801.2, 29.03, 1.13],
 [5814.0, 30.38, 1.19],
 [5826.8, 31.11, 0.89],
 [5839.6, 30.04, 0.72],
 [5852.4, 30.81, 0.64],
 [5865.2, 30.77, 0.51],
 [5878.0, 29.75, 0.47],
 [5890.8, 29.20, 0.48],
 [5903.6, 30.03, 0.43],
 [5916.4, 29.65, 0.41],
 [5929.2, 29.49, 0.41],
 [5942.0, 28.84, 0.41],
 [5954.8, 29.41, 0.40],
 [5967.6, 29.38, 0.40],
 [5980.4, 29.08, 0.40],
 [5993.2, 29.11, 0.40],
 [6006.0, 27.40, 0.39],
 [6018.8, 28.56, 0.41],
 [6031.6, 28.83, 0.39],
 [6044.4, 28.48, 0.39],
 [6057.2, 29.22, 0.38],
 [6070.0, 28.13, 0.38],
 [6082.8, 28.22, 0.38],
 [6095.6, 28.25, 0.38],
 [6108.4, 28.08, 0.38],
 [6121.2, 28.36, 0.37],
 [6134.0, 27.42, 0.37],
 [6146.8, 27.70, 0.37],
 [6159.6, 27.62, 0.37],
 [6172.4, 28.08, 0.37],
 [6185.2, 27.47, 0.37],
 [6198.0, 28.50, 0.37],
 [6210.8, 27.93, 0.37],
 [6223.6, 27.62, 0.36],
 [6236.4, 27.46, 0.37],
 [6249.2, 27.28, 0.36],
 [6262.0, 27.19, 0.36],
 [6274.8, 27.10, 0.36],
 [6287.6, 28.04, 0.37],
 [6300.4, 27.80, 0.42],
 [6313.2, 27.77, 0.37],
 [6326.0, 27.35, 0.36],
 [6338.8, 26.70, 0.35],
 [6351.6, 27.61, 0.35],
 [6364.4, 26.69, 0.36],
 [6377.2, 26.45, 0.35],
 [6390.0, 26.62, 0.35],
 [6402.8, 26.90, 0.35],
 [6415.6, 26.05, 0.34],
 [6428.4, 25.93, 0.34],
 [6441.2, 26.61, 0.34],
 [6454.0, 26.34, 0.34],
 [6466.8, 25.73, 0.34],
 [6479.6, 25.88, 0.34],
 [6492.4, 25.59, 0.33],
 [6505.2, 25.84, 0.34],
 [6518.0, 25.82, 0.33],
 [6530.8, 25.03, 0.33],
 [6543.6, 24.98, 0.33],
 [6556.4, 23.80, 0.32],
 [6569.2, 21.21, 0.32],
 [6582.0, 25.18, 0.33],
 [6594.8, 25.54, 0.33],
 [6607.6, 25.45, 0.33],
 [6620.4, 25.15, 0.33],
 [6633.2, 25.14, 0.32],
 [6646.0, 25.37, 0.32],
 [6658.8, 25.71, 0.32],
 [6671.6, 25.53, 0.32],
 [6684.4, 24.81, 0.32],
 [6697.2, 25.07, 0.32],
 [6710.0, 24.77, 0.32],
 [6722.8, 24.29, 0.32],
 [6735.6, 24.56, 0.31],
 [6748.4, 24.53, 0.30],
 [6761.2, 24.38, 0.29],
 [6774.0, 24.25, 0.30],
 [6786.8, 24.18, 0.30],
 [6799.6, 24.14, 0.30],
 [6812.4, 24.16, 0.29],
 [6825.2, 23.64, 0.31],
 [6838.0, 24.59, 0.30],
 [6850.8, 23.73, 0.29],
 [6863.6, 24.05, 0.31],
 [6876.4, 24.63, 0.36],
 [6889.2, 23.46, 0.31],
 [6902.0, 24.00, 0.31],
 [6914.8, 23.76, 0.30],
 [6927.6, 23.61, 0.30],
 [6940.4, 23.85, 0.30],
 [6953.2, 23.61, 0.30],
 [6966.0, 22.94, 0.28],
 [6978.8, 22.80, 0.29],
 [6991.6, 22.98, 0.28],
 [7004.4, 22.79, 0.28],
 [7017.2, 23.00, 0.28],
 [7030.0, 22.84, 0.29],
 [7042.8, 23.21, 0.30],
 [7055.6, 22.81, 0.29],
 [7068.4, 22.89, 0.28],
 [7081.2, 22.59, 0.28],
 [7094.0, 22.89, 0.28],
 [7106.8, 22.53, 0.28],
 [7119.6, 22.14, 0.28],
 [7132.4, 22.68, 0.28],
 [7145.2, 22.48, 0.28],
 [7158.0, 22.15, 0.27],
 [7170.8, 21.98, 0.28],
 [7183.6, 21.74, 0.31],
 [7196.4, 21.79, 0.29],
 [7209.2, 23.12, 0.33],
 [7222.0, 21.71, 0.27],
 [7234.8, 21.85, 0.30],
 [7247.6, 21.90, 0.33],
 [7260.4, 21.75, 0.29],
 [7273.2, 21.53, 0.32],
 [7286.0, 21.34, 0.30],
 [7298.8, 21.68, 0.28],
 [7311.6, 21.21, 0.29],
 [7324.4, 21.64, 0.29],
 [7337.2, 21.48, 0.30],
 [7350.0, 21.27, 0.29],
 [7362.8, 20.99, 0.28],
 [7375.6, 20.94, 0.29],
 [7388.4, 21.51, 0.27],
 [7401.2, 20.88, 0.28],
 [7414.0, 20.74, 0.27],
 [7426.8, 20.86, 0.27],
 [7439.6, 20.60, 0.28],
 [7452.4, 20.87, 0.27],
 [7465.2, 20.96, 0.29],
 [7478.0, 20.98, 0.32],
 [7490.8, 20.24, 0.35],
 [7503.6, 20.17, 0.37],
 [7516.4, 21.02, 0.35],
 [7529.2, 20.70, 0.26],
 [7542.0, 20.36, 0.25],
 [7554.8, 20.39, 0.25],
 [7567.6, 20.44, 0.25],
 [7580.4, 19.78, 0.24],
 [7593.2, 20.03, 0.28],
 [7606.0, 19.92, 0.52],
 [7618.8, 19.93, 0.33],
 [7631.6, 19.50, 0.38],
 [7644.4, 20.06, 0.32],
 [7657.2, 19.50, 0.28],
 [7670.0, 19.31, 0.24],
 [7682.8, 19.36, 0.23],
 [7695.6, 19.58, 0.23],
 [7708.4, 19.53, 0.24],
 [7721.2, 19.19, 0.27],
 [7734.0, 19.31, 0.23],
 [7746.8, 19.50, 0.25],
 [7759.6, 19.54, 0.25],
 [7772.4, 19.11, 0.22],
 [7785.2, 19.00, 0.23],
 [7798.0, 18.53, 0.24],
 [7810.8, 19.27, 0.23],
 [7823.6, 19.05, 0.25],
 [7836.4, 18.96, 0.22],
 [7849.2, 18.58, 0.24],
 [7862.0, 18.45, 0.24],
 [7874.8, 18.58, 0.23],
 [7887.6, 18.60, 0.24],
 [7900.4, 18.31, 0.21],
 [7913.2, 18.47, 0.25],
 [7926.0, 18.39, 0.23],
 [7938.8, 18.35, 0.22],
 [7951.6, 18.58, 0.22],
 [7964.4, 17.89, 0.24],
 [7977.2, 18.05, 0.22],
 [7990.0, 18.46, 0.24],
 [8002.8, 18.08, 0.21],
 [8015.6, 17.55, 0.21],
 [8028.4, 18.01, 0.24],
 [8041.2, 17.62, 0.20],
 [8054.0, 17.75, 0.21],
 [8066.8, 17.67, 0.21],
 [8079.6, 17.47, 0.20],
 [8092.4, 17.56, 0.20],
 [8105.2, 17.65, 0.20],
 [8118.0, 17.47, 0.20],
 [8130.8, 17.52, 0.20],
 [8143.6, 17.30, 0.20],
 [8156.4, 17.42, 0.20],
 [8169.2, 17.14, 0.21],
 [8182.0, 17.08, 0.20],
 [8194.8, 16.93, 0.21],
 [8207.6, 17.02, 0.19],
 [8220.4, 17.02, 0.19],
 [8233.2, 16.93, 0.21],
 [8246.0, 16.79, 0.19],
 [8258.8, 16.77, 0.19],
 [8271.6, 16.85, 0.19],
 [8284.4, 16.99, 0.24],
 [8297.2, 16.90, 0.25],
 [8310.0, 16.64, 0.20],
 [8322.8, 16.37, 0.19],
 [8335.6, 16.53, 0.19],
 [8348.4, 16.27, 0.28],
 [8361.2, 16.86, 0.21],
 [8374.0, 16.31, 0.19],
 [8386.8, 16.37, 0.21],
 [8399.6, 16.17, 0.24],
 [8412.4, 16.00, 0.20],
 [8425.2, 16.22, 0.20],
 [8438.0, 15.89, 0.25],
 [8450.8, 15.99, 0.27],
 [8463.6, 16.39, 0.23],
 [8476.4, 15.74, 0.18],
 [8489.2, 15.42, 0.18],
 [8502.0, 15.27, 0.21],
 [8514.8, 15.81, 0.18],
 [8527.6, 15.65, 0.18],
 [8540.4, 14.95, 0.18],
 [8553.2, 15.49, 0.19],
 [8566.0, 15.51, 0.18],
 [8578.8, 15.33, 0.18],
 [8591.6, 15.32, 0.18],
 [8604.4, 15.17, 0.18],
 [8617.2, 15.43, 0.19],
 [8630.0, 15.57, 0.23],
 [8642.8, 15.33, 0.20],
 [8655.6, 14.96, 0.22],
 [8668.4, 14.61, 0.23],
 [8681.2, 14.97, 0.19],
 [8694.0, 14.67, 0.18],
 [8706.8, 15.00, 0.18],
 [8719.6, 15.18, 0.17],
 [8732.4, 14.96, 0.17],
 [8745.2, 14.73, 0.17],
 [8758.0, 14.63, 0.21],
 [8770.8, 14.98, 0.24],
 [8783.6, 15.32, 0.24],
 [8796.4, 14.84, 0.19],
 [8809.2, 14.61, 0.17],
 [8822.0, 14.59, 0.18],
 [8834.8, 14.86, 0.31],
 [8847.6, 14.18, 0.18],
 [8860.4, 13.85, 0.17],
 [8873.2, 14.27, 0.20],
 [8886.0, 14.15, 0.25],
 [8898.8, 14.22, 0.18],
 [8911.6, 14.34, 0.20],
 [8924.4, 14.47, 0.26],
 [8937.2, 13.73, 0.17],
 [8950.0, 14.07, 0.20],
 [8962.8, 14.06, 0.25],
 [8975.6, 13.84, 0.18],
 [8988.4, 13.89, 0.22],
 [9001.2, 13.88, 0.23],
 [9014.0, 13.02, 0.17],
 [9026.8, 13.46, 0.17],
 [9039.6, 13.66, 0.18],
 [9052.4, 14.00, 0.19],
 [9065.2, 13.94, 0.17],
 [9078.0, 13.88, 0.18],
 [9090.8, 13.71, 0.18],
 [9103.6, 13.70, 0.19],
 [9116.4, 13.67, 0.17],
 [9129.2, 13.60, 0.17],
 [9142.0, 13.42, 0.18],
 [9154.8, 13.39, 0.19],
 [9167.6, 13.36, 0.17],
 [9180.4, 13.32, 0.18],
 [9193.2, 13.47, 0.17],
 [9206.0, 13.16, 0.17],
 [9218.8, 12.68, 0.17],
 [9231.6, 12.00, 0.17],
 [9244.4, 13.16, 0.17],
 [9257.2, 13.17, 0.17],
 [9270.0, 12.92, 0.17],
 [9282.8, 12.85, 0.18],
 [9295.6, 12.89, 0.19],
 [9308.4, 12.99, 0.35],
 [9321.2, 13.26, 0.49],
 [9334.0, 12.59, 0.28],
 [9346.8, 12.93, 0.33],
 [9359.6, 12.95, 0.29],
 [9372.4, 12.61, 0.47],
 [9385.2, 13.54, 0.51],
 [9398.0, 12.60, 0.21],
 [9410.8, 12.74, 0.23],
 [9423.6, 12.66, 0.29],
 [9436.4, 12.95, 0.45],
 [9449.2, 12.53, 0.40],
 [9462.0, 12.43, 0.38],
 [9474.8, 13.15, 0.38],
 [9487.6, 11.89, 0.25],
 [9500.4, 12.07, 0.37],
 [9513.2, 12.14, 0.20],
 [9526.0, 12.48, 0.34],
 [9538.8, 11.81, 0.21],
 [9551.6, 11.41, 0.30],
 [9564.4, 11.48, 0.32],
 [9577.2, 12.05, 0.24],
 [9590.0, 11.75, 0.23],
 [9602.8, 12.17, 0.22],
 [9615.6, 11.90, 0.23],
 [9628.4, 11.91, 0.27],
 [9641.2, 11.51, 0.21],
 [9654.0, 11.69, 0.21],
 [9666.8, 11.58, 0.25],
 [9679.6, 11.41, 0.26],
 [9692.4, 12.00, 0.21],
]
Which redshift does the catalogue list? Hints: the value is 0.000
